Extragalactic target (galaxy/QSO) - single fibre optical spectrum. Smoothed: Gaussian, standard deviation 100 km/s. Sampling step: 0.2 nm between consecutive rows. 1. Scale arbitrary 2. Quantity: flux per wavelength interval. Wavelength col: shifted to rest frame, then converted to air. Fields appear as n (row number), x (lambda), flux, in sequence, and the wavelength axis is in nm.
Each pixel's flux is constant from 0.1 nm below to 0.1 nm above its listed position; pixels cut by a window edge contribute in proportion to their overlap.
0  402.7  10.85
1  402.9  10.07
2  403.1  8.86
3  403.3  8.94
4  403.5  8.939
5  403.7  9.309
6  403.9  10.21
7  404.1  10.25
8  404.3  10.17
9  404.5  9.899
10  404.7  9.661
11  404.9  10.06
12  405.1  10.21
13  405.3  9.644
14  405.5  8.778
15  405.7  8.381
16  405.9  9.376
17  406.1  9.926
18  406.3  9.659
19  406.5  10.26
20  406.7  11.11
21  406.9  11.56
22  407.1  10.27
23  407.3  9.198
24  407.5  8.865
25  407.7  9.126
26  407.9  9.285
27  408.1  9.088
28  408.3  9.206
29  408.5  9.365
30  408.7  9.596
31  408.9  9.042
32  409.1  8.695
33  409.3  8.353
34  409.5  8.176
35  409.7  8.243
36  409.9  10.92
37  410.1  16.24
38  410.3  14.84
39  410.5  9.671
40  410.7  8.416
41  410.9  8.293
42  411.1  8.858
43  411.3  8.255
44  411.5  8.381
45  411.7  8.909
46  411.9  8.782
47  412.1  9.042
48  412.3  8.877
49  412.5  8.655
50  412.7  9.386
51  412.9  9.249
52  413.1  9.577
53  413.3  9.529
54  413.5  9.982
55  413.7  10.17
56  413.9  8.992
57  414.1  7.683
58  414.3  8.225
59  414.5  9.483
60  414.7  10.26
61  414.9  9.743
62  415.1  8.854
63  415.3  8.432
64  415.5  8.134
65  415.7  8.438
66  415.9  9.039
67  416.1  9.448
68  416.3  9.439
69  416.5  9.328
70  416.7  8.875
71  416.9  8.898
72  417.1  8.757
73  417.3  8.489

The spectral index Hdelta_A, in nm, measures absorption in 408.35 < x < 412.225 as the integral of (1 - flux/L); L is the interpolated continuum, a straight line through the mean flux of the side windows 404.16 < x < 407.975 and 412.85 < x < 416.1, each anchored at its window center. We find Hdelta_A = -0.053 nm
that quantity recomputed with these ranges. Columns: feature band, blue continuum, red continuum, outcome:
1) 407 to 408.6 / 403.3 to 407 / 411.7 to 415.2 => 0.05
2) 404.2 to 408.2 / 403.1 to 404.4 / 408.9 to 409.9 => -0.23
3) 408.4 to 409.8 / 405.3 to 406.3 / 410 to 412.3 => 0.13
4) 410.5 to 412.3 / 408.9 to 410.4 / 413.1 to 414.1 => 0.26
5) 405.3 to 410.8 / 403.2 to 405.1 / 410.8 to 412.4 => -0.40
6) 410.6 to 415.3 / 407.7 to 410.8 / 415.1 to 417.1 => 0.17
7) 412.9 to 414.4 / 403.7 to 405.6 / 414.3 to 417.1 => 0.01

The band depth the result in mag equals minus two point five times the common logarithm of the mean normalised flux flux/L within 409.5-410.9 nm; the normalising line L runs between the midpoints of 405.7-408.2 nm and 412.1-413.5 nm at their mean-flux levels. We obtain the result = -0.16 mag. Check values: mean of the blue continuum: 9.75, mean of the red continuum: 9.25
